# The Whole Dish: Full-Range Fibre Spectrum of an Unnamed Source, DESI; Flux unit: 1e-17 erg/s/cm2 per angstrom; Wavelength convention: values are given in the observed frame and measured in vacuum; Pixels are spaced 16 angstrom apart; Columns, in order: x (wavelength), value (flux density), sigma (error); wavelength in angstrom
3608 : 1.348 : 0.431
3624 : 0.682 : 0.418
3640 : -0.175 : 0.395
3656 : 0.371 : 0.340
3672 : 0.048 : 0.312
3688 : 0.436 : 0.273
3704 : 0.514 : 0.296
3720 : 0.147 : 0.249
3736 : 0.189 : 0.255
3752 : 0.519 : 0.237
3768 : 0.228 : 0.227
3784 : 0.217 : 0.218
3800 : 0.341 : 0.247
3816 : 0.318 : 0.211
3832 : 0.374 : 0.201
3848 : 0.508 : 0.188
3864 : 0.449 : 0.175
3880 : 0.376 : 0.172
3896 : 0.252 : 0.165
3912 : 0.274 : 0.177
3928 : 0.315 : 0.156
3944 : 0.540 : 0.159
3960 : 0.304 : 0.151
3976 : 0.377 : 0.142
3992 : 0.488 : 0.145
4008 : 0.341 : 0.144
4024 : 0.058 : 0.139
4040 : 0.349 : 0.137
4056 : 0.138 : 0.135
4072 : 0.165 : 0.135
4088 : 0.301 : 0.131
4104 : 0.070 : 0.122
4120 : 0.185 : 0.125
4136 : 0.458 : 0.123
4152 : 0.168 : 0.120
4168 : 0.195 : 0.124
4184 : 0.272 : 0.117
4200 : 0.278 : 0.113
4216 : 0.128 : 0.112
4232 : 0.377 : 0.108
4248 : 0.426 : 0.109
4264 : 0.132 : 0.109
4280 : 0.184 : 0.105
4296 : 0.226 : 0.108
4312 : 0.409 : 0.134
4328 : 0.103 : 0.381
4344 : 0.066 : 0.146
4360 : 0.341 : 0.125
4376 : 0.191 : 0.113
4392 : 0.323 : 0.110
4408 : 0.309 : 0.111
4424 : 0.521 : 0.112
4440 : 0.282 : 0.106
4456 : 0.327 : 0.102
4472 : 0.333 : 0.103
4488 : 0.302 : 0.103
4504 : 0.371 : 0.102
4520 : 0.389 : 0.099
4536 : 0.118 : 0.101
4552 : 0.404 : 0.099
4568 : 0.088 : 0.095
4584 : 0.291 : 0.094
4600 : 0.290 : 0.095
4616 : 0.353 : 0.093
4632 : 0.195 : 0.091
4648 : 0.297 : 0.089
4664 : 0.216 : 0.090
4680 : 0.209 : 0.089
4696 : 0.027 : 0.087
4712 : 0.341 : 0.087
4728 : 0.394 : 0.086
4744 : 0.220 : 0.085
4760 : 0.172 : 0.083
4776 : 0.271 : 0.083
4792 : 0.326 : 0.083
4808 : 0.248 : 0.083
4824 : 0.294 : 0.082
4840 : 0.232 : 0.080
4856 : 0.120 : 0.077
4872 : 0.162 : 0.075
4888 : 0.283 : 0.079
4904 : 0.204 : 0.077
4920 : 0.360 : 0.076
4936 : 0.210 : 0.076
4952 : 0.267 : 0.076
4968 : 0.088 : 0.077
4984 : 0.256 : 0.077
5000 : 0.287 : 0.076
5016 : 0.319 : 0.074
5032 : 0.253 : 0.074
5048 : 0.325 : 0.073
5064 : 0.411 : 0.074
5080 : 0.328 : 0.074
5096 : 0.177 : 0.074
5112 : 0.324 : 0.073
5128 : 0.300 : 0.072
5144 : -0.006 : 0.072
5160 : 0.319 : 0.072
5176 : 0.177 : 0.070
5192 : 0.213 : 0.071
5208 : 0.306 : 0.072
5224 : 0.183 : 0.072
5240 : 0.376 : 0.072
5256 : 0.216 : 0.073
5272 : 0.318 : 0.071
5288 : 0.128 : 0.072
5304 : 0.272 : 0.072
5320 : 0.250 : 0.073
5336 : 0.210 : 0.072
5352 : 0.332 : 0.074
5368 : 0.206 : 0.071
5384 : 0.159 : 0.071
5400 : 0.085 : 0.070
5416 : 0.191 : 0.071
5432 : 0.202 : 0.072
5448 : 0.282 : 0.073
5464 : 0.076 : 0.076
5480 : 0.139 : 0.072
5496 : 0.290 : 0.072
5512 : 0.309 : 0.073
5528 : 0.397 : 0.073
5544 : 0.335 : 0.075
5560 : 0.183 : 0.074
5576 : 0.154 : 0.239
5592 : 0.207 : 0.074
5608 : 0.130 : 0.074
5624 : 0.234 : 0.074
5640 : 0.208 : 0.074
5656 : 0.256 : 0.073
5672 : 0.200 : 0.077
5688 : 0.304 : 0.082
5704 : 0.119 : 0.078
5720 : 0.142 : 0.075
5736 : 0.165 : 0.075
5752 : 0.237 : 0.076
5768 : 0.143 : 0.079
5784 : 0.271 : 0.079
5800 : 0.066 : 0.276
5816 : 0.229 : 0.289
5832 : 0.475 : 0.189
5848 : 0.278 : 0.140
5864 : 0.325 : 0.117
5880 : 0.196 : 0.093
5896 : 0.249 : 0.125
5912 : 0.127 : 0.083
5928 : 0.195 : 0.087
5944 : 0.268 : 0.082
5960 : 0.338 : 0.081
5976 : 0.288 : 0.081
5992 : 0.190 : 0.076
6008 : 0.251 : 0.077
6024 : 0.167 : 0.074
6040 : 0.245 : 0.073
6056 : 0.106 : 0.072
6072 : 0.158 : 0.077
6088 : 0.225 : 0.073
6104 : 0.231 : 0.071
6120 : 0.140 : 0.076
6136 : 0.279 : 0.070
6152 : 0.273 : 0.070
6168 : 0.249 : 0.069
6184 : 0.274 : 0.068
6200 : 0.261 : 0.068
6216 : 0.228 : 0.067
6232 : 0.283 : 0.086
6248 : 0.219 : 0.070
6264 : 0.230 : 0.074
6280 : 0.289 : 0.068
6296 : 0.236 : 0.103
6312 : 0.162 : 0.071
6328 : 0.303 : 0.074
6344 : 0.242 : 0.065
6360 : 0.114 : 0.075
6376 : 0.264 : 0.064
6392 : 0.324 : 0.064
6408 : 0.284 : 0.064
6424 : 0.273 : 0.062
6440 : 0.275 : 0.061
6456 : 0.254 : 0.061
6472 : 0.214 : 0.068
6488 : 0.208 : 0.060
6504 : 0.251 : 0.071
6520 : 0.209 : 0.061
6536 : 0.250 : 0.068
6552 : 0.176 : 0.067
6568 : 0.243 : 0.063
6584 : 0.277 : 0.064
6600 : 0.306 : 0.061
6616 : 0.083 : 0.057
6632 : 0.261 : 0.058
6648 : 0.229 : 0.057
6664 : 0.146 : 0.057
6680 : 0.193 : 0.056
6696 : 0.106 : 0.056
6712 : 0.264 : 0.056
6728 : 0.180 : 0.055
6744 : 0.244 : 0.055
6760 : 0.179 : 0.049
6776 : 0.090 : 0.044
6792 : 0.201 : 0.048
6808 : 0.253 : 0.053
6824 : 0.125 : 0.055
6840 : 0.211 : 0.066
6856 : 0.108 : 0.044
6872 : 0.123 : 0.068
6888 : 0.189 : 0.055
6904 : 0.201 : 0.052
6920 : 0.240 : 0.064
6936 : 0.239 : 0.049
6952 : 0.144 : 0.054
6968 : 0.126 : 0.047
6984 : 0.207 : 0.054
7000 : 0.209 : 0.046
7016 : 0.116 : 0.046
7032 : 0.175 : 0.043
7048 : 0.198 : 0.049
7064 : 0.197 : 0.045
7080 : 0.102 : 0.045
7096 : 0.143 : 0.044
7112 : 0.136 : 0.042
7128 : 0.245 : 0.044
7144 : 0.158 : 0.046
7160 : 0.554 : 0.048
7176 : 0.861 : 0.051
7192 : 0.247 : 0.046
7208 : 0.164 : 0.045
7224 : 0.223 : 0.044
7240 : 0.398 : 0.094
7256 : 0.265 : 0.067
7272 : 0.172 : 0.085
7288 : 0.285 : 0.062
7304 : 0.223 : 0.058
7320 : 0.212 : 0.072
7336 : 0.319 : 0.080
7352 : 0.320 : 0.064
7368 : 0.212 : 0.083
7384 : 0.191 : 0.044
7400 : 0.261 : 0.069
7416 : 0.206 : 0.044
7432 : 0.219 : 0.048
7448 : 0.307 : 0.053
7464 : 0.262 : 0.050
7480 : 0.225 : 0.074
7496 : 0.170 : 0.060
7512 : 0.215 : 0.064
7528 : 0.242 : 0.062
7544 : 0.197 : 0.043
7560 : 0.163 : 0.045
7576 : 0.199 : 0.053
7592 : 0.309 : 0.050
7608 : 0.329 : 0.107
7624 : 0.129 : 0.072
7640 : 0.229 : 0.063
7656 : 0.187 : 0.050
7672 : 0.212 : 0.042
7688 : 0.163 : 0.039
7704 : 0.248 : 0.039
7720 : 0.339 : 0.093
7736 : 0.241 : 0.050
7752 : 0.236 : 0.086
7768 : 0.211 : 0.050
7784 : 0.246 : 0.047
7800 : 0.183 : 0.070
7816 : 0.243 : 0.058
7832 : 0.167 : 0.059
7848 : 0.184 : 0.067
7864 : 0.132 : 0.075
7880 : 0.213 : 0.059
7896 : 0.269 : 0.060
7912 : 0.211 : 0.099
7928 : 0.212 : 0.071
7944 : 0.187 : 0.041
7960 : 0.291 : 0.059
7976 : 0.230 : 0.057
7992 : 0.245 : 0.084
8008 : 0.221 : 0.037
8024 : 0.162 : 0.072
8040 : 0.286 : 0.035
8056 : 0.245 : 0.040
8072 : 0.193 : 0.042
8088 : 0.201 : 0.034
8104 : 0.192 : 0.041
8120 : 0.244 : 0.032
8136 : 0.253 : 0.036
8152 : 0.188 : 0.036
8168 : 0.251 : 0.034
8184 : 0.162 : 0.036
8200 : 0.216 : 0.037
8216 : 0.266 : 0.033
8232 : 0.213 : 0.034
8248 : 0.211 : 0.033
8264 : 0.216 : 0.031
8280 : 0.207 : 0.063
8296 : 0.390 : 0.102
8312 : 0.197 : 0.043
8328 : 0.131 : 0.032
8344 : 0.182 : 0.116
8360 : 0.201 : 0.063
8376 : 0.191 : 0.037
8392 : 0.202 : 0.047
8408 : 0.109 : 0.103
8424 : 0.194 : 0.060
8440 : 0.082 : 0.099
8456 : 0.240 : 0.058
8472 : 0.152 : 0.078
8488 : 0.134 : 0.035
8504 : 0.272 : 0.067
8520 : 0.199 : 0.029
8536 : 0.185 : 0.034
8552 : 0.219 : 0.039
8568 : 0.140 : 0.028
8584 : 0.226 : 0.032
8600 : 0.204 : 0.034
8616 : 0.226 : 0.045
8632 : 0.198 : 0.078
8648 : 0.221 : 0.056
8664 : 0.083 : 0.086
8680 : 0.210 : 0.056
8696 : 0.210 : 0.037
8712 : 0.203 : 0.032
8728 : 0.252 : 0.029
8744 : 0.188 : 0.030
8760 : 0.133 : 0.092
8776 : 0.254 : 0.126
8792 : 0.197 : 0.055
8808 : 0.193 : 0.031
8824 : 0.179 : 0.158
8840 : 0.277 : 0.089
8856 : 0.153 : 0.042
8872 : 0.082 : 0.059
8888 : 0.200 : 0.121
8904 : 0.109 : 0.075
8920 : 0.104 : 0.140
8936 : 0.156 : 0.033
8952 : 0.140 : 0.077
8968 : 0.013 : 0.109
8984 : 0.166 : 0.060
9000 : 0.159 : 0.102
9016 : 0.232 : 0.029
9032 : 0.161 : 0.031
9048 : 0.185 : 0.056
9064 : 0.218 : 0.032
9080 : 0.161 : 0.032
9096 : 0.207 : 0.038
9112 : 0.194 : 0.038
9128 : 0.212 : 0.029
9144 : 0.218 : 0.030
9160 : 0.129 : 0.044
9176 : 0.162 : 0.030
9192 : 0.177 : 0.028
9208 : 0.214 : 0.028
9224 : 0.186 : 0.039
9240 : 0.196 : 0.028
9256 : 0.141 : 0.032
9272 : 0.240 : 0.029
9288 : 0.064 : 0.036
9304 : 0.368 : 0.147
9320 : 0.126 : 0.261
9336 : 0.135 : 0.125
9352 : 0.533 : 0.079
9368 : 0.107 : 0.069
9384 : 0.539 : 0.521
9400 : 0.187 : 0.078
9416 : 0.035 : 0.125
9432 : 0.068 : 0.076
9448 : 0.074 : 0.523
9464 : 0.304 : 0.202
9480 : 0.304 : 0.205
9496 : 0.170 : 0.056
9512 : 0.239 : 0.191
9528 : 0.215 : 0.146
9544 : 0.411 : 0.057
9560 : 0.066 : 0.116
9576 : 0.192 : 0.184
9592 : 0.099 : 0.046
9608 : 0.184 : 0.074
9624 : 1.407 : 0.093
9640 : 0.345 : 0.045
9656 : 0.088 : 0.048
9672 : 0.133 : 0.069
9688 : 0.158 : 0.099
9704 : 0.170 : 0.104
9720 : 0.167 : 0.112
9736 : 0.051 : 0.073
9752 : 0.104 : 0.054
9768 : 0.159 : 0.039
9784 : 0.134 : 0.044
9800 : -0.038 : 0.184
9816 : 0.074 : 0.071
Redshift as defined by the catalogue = 0.92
